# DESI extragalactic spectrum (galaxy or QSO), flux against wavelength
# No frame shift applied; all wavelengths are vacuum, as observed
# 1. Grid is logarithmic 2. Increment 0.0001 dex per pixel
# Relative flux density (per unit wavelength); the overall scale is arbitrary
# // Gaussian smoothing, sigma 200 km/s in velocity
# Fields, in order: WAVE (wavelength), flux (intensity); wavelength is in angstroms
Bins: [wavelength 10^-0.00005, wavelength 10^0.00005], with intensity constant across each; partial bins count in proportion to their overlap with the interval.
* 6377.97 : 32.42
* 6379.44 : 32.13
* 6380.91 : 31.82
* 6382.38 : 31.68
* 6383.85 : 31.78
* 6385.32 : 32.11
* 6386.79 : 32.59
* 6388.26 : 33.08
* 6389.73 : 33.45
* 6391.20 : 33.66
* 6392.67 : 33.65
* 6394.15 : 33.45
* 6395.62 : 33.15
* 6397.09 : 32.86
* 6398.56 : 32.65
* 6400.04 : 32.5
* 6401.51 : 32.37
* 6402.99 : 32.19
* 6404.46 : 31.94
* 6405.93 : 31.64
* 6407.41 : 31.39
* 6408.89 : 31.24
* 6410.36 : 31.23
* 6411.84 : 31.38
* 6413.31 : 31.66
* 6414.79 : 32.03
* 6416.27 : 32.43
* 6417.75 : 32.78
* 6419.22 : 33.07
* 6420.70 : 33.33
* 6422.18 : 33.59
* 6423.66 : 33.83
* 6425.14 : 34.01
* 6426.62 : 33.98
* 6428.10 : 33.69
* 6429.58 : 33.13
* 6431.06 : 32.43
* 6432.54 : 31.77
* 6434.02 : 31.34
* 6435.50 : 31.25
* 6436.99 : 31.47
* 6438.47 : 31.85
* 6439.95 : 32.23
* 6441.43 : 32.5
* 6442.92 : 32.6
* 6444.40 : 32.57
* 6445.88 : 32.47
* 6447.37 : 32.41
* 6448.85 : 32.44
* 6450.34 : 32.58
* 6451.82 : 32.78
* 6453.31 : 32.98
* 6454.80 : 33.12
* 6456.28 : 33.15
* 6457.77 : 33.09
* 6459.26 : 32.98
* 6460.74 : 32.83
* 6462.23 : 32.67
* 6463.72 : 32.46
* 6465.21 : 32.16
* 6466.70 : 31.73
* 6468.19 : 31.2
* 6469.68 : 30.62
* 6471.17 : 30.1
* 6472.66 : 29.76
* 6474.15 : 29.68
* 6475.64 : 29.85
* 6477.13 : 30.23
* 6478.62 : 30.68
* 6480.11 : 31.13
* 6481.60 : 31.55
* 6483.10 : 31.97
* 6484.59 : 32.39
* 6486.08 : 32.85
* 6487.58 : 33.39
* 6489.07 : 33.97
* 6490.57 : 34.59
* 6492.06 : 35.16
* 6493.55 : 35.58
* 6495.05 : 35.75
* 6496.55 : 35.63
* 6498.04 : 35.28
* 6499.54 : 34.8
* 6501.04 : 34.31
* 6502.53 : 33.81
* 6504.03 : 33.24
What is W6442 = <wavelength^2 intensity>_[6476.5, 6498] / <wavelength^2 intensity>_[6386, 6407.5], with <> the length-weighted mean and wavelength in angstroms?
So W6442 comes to 1.05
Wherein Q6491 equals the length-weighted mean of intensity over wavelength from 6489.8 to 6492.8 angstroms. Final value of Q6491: 34.9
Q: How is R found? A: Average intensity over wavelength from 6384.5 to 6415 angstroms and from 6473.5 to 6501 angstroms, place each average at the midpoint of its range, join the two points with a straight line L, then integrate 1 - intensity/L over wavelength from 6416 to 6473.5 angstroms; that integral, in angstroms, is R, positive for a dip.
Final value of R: 0.5 angstroms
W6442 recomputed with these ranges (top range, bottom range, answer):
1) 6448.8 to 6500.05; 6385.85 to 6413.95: 1.03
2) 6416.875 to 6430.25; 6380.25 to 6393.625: 1.04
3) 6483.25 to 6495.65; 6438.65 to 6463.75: 1.06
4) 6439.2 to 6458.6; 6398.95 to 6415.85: 1.04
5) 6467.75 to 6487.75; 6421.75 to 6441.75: 0.96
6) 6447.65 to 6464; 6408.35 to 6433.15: 1.01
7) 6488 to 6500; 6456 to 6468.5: 1.09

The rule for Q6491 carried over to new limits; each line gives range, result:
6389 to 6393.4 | 33.6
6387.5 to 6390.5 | 33.3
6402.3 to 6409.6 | 31.7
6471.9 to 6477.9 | 29.9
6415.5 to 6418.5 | 32.6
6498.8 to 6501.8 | 34.6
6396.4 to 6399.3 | 32.8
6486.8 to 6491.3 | 33.9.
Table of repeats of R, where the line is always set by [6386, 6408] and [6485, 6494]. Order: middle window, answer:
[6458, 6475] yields 1.2 angstroms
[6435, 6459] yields 0.7 angstroms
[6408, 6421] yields 0.4 angstroms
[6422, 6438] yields 0.2 angstroms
